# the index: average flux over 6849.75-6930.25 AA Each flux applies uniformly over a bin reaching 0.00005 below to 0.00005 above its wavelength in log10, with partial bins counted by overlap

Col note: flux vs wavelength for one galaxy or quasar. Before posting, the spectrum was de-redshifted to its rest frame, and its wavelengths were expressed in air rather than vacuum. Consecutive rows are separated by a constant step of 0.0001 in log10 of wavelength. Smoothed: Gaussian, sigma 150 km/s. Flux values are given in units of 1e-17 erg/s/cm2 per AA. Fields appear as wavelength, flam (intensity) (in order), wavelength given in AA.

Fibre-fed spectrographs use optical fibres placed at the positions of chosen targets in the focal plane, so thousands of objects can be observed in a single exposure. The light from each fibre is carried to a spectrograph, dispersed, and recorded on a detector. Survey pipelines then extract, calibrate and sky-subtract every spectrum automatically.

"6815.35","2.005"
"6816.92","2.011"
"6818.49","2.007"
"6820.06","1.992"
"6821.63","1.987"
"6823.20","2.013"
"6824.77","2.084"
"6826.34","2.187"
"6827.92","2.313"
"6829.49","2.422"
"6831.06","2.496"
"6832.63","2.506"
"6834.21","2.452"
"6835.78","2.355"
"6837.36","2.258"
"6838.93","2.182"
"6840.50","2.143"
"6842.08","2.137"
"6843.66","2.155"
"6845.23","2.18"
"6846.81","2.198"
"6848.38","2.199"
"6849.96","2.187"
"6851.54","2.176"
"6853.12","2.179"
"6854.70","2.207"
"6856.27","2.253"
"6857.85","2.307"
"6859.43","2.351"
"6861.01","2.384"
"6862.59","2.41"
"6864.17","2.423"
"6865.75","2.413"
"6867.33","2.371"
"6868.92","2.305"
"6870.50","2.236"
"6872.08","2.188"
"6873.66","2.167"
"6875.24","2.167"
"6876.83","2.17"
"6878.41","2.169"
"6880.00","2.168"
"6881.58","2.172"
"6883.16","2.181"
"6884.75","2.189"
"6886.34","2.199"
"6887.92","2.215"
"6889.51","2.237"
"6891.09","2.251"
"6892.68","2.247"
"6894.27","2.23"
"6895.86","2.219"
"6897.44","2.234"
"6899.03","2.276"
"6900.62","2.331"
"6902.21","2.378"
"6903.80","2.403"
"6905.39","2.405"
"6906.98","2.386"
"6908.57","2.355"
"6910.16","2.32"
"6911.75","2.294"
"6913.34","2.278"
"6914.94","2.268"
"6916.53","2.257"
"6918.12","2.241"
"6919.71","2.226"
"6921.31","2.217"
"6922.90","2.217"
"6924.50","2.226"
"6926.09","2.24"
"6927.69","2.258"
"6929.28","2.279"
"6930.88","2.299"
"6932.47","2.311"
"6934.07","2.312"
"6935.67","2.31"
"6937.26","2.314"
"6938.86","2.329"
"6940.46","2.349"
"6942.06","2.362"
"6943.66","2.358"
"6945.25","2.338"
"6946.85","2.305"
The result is 2.26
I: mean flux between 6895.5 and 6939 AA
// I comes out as 2.29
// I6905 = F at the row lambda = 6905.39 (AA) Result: 2.405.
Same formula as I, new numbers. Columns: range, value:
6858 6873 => 2.34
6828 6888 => 2.26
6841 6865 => 2.25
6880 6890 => 2.2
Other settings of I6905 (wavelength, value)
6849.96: 2.187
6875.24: 2.167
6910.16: 2.32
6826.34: 2.187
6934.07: 2.312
